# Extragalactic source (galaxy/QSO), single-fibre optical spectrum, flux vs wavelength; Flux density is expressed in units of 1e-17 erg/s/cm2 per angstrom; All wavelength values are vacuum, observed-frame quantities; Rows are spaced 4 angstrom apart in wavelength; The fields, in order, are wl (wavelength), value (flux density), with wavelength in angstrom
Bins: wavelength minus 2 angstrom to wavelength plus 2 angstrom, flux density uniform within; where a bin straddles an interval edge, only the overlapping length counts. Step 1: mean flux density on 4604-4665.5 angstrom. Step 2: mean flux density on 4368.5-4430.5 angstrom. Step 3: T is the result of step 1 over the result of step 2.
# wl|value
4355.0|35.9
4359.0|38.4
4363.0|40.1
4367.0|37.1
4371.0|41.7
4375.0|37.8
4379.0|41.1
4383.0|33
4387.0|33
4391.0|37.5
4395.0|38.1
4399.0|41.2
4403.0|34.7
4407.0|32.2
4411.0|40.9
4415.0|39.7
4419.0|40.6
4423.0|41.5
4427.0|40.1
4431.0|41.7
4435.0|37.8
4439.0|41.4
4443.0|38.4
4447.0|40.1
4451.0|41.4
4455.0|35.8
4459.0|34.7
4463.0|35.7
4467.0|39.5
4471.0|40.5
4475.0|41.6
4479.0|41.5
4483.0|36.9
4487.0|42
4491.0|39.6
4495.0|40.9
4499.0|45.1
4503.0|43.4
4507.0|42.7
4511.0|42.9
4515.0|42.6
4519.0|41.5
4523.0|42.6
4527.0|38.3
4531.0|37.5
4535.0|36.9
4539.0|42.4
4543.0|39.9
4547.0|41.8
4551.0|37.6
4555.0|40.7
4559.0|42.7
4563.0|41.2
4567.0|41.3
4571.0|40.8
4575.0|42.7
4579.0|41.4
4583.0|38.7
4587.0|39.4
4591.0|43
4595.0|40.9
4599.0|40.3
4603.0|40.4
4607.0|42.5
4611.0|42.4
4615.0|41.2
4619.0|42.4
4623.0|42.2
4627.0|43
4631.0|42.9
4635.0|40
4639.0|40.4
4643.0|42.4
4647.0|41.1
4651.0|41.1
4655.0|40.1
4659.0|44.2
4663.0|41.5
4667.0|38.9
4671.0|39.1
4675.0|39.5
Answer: 1.09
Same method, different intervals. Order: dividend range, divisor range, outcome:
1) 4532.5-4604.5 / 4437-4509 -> 1.01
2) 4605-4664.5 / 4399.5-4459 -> 1.07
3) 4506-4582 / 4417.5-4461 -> 1.04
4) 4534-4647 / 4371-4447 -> 1.07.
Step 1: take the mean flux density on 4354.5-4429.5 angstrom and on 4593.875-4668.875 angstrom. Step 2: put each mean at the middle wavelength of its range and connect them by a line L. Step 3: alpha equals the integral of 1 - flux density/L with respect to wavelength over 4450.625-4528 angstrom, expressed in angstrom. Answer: -1.8 angstrom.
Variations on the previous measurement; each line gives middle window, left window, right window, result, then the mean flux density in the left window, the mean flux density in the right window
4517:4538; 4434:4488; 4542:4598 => 0.3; 39.1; 40.9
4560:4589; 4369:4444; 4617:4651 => 0.0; 38.5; 41.8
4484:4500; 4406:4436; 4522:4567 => -0.6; 39.6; 40.1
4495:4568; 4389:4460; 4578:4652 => -1.7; 38.8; 41.4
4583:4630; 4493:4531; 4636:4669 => -0.1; 42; 41.2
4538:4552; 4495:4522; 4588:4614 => 0.6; 42.9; 41.5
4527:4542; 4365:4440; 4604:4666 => 0.5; 38.4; 41.8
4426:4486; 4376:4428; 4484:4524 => 1.5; 37.9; 42.2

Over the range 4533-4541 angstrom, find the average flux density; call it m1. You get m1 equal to 39.6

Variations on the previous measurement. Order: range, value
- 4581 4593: 40.4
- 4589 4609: 41.4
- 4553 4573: 41.3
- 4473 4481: 41.5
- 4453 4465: 35.4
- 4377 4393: 36.1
